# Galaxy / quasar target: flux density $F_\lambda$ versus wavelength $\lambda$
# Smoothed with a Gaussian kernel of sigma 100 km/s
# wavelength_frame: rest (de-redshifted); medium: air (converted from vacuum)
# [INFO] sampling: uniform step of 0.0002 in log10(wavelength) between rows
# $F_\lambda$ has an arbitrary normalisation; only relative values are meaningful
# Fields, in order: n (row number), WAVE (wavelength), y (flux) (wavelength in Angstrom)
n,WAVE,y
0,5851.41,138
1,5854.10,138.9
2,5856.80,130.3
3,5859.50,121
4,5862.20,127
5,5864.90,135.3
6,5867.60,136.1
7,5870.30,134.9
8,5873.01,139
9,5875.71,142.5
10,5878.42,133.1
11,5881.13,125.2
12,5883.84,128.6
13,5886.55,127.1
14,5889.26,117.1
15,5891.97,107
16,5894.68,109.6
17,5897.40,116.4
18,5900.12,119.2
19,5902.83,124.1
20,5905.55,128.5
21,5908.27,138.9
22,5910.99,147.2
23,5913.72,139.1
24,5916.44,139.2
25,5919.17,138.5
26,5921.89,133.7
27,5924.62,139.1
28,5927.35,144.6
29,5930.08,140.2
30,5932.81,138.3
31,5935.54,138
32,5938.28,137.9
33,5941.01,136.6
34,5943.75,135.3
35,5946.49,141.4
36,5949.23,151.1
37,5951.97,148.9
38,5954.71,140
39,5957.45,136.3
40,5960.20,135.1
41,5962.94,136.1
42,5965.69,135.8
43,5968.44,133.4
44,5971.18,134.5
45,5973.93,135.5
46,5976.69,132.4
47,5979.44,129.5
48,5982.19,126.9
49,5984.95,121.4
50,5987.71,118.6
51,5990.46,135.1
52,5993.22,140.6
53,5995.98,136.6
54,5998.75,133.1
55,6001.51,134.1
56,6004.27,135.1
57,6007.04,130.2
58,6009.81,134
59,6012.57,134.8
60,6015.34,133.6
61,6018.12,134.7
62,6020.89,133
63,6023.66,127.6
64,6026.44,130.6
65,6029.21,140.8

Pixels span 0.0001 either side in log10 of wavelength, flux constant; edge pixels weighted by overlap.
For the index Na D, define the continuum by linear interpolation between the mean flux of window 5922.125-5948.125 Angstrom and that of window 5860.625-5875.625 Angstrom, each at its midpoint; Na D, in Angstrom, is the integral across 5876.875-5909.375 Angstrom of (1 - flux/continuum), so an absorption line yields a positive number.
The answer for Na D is 3.23 Angstrom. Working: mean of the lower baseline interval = 135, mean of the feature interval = 123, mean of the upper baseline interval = 139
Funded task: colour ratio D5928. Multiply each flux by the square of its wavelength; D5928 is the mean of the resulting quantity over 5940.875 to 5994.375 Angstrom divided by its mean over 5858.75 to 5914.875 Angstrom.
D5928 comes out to 1.08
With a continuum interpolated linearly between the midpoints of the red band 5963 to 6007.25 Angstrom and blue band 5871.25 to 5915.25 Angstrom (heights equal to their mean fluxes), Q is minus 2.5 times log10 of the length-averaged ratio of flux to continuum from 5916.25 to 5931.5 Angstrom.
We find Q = -0.08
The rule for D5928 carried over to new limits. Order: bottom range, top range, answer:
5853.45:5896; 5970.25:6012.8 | 1.07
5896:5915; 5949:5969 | 1.09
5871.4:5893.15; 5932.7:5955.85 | 1.13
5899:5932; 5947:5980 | 1.03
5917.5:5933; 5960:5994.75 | 0.96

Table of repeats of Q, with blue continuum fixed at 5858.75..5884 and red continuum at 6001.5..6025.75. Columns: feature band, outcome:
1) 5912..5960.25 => -0.056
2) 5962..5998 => 0.007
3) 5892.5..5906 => 0.126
